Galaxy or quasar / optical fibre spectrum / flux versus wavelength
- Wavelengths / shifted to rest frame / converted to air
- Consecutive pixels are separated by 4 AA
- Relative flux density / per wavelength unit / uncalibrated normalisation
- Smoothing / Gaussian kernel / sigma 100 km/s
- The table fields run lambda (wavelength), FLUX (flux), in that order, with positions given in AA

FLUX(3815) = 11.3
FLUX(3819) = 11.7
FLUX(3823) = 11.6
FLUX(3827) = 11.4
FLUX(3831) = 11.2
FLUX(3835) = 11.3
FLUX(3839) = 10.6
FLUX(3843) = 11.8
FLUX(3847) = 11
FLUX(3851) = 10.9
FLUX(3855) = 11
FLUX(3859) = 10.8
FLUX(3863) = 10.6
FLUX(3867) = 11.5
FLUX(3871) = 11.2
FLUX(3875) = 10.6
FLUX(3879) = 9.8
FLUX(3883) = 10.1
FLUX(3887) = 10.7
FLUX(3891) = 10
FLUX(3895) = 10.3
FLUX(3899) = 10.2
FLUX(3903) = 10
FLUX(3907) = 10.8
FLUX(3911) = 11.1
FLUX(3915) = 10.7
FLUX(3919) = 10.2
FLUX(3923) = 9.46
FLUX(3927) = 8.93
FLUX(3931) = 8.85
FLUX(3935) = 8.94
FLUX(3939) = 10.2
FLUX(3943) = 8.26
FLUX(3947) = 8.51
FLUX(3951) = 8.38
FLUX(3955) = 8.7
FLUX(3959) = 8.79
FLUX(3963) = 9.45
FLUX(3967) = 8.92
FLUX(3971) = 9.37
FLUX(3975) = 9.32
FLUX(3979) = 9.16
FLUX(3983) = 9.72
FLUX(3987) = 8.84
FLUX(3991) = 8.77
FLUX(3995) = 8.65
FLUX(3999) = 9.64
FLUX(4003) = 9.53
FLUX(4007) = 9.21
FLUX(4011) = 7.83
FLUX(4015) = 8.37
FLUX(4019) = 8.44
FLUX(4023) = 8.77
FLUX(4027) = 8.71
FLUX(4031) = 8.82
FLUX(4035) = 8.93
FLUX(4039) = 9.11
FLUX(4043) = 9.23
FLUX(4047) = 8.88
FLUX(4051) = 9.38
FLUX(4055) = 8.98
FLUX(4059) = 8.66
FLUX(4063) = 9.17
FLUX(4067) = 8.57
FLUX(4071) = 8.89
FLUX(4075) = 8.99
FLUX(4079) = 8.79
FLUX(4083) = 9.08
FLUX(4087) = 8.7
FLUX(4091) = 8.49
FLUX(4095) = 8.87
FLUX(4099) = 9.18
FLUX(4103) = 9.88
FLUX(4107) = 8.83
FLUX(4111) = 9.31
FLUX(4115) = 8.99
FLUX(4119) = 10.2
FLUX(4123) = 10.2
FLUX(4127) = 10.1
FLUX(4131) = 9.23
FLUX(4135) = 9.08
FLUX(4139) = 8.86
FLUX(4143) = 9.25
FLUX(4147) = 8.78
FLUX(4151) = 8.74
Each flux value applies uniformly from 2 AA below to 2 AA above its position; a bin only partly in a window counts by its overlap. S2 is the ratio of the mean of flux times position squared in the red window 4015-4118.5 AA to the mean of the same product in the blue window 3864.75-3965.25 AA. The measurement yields 0.98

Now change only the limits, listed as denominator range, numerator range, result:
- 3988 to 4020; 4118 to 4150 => 1.14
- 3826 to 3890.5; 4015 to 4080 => 0.90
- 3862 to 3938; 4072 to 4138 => 1.00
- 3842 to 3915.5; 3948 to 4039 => 0.89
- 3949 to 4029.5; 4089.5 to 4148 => 1.11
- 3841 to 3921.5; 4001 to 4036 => 0.88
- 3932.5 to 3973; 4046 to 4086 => 1.06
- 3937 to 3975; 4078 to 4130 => 1.11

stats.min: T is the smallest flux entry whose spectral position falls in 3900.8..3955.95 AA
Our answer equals 8.26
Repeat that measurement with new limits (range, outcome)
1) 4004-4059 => 7.83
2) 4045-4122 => 8.49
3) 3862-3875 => 10.6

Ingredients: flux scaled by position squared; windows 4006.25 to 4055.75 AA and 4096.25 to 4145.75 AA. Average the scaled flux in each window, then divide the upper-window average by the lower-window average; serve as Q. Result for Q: 1.12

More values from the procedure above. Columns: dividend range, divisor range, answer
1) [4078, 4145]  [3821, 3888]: 0.96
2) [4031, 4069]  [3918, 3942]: 1.02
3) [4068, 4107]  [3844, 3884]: 0.93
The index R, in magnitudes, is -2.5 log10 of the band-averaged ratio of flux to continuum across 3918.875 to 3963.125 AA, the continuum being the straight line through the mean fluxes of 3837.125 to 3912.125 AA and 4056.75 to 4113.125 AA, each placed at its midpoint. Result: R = 0.13 mag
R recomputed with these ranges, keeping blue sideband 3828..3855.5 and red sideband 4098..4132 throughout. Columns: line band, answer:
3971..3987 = 0.11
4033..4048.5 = 0.11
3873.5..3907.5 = 0.06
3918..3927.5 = 0.12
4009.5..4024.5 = 0.21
